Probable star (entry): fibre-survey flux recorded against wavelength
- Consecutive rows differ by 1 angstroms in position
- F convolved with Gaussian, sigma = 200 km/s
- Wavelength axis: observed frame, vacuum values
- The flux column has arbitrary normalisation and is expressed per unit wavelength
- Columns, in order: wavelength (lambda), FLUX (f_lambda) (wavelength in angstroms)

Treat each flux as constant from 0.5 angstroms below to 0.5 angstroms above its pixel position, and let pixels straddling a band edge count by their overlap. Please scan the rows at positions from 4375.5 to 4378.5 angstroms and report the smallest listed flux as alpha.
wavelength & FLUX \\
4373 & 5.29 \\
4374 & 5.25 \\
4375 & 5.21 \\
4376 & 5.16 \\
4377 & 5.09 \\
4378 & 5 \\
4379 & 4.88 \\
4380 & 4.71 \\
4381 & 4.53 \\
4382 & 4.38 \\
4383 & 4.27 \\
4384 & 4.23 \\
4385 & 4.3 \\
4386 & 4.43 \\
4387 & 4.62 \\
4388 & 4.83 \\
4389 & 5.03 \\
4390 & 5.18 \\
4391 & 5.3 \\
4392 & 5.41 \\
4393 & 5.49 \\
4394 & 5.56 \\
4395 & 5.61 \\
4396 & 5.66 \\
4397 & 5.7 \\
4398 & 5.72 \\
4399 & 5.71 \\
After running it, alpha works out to 5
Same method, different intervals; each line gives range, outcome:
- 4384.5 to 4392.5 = 4.3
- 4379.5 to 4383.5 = 4.27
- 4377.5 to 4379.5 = 4.88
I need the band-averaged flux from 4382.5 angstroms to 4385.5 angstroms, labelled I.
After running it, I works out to 4.27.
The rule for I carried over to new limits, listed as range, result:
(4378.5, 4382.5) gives 4.62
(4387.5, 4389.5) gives 4.93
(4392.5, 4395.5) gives 5.55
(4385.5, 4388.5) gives 4.63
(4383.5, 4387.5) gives 4.4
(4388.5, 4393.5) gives 5.28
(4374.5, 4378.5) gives 5.12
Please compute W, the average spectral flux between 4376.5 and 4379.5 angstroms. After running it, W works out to 4.99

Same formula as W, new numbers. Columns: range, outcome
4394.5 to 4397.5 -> 5.66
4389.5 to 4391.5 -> 5.24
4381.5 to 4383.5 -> 4.32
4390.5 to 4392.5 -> 5.36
